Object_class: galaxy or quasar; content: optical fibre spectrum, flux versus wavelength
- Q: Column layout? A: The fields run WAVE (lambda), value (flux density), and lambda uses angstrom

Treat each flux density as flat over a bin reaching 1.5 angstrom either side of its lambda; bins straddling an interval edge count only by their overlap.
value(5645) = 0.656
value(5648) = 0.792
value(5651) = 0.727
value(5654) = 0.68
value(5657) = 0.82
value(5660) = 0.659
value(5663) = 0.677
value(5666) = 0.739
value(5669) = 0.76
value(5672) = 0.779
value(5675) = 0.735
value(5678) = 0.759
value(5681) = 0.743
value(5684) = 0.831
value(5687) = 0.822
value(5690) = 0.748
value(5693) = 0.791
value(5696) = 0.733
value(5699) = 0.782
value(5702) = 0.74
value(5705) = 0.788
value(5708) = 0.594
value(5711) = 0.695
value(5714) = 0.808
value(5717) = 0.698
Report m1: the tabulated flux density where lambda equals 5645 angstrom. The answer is 0.656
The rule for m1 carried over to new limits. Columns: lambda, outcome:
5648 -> 0.792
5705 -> 0.788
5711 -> 0.695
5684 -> 0.831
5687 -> 0.822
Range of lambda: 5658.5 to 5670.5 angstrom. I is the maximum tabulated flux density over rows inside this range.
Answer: 0.76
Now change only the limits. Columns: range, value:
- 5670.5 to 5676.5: 0.779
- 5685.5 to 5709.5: 0.822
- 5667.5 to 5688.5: 0.831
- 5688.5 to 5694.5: 0.791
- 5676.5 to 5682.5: 0.759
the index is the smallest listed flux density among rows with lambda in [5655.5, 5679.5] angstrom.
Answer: 0.659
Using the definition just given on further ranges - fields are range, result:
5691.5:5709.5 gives 0.594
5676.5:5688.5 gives 0.743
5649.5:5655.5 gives 0.68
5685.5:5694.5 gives 0.748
